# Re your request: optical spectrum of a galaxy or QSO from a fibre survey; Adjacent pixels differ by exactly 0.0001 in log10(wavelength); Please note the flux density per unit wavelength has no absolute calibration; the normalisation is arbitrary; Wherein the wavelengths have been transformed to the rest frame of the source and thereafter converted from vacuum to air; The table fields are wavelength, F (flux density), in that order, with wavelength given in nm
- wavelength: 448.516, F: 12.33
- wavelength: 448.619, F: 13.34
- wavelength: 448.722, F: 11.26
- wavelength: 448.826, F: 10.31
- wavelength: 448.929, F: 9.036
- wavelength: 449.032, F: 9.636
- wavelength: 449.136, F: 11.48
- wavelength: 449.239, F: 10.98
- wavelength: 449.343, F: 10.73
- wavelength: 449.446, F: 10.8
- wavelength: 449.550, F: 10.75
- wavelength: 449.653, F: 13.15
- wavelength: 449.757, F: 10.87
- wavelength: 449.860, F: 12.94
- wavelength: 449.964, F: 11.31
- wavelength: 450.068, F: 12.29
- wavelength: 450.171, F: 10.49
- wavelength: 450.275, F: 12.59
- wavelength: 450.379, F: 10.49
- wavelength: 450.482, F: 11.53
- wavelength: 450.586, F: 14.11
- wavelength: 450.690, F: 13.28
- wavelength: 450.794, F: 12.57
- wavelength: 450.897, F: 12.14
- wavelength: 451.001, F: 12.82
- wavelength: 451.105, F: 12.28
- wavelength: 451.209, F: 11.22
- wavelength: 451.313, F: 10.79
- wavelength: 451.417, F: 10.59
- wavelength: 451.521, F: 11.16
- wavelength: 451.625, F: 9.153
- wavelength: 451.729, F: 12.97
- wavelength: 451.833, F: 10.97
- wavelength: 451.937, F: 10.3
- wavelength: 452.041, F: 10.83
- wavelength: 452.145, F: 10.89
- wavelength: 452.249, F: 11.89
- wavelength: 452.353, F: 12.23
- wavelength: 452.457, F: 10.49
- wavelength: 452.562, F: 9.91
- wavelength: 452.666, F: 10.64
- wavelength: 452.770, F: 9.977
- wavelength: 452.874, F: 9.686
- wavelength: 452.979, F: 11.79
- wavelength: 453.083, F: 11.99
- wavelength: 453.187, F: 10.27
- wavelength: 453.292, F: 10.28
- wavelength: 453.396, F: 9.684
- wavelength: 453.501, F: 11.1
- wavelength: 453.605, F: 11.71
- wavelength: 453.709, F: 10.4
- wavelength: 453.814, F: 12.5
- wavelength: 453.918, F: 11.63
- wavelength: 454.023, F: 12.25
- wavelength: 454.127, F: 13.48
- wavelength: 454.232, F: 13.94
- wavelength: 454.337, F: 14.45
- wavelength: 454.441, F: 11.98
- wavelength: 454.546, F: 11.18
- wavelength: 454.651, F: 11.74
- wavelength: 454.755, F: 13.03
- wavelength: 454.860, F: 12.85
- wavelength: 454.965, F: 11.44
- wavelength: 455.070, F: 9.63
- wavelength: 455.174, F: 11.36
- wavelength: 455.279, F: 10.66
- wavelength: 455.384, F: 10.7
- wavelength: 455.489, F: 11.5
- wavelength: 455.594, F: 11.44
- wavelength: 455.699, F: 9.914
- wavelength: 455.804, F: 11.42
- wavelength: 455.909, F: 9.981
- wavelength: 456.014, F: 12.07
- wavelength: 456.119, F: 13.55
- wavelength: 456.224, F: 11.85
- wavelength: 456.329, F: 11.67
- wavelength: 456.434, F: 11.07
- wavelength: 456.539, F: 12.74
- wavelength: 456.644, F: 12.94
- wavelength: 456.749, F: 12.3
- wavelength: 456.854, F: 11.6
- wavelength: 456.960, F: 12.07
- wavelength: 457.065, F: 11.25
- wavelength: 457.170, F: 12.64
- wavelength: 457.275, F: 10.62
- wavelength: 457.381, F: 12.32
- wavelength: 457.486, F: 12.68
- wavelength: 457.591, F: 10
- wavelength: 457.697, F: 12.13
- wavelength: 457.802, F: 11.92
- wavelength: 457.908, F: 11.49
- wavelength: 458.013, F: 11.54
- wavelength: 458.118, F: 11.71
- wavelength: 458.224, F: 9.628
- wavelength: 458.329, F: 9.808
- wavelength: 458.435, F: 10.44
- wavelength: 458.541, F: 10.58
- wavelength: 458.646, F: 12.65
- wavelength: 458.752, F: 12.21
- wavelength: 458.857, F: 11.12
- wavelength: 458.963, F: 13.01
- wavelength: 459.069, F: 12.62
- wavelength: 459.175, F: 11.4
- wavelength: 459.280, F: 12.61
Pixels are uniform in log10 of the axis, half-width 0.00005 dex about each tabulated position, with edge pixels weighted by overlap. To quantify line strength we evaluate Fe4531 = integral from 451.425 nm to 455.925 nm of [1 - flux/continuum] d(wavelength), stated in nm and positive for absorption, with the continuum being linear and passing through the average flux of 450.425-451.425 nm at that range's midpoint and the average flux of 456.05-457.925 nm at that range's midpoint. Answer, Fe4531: 0.29 nm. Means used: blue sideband 12.2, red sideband 11.9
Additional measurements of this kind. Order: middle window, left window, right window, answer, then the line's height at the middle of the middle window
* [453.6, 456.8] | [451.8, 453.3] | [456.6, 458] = -0.13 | 11.4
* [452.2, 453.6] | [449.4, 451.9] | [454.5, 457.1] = 0.10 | 11.7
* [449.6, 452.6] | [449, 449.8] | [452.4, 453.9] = -0.18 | 10.9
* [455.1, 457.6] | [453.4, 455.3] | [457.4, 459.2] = 0.02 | 11.7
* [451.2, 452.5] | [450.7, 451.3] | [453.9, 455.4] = 0.12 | 12.2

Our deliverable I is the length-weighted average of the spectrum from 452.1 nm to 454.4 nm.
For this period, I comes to 11.4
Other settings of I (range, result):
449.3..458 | 11.6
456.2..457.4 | 11.9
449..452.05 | 11.5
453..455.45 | 11.7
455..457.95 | 11.6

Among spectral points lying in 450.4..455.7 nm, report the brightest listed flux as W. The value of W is 14.45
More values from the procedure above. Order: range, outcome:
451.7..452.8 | 12.97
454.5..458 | 13.55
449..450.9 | 14.11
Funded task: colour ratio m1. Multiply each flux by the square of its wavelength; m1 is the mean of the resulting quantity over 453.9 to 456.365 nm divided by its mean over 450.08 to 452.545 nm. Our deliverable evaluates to 1.0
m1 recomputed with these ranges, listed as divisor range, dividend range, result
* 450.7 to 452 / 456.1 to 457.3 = 1.07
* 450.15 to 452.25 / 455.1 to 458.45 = 1.02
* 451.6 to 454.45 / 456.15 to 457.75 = 1.07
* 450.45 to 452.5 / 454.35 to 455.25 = 1.03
